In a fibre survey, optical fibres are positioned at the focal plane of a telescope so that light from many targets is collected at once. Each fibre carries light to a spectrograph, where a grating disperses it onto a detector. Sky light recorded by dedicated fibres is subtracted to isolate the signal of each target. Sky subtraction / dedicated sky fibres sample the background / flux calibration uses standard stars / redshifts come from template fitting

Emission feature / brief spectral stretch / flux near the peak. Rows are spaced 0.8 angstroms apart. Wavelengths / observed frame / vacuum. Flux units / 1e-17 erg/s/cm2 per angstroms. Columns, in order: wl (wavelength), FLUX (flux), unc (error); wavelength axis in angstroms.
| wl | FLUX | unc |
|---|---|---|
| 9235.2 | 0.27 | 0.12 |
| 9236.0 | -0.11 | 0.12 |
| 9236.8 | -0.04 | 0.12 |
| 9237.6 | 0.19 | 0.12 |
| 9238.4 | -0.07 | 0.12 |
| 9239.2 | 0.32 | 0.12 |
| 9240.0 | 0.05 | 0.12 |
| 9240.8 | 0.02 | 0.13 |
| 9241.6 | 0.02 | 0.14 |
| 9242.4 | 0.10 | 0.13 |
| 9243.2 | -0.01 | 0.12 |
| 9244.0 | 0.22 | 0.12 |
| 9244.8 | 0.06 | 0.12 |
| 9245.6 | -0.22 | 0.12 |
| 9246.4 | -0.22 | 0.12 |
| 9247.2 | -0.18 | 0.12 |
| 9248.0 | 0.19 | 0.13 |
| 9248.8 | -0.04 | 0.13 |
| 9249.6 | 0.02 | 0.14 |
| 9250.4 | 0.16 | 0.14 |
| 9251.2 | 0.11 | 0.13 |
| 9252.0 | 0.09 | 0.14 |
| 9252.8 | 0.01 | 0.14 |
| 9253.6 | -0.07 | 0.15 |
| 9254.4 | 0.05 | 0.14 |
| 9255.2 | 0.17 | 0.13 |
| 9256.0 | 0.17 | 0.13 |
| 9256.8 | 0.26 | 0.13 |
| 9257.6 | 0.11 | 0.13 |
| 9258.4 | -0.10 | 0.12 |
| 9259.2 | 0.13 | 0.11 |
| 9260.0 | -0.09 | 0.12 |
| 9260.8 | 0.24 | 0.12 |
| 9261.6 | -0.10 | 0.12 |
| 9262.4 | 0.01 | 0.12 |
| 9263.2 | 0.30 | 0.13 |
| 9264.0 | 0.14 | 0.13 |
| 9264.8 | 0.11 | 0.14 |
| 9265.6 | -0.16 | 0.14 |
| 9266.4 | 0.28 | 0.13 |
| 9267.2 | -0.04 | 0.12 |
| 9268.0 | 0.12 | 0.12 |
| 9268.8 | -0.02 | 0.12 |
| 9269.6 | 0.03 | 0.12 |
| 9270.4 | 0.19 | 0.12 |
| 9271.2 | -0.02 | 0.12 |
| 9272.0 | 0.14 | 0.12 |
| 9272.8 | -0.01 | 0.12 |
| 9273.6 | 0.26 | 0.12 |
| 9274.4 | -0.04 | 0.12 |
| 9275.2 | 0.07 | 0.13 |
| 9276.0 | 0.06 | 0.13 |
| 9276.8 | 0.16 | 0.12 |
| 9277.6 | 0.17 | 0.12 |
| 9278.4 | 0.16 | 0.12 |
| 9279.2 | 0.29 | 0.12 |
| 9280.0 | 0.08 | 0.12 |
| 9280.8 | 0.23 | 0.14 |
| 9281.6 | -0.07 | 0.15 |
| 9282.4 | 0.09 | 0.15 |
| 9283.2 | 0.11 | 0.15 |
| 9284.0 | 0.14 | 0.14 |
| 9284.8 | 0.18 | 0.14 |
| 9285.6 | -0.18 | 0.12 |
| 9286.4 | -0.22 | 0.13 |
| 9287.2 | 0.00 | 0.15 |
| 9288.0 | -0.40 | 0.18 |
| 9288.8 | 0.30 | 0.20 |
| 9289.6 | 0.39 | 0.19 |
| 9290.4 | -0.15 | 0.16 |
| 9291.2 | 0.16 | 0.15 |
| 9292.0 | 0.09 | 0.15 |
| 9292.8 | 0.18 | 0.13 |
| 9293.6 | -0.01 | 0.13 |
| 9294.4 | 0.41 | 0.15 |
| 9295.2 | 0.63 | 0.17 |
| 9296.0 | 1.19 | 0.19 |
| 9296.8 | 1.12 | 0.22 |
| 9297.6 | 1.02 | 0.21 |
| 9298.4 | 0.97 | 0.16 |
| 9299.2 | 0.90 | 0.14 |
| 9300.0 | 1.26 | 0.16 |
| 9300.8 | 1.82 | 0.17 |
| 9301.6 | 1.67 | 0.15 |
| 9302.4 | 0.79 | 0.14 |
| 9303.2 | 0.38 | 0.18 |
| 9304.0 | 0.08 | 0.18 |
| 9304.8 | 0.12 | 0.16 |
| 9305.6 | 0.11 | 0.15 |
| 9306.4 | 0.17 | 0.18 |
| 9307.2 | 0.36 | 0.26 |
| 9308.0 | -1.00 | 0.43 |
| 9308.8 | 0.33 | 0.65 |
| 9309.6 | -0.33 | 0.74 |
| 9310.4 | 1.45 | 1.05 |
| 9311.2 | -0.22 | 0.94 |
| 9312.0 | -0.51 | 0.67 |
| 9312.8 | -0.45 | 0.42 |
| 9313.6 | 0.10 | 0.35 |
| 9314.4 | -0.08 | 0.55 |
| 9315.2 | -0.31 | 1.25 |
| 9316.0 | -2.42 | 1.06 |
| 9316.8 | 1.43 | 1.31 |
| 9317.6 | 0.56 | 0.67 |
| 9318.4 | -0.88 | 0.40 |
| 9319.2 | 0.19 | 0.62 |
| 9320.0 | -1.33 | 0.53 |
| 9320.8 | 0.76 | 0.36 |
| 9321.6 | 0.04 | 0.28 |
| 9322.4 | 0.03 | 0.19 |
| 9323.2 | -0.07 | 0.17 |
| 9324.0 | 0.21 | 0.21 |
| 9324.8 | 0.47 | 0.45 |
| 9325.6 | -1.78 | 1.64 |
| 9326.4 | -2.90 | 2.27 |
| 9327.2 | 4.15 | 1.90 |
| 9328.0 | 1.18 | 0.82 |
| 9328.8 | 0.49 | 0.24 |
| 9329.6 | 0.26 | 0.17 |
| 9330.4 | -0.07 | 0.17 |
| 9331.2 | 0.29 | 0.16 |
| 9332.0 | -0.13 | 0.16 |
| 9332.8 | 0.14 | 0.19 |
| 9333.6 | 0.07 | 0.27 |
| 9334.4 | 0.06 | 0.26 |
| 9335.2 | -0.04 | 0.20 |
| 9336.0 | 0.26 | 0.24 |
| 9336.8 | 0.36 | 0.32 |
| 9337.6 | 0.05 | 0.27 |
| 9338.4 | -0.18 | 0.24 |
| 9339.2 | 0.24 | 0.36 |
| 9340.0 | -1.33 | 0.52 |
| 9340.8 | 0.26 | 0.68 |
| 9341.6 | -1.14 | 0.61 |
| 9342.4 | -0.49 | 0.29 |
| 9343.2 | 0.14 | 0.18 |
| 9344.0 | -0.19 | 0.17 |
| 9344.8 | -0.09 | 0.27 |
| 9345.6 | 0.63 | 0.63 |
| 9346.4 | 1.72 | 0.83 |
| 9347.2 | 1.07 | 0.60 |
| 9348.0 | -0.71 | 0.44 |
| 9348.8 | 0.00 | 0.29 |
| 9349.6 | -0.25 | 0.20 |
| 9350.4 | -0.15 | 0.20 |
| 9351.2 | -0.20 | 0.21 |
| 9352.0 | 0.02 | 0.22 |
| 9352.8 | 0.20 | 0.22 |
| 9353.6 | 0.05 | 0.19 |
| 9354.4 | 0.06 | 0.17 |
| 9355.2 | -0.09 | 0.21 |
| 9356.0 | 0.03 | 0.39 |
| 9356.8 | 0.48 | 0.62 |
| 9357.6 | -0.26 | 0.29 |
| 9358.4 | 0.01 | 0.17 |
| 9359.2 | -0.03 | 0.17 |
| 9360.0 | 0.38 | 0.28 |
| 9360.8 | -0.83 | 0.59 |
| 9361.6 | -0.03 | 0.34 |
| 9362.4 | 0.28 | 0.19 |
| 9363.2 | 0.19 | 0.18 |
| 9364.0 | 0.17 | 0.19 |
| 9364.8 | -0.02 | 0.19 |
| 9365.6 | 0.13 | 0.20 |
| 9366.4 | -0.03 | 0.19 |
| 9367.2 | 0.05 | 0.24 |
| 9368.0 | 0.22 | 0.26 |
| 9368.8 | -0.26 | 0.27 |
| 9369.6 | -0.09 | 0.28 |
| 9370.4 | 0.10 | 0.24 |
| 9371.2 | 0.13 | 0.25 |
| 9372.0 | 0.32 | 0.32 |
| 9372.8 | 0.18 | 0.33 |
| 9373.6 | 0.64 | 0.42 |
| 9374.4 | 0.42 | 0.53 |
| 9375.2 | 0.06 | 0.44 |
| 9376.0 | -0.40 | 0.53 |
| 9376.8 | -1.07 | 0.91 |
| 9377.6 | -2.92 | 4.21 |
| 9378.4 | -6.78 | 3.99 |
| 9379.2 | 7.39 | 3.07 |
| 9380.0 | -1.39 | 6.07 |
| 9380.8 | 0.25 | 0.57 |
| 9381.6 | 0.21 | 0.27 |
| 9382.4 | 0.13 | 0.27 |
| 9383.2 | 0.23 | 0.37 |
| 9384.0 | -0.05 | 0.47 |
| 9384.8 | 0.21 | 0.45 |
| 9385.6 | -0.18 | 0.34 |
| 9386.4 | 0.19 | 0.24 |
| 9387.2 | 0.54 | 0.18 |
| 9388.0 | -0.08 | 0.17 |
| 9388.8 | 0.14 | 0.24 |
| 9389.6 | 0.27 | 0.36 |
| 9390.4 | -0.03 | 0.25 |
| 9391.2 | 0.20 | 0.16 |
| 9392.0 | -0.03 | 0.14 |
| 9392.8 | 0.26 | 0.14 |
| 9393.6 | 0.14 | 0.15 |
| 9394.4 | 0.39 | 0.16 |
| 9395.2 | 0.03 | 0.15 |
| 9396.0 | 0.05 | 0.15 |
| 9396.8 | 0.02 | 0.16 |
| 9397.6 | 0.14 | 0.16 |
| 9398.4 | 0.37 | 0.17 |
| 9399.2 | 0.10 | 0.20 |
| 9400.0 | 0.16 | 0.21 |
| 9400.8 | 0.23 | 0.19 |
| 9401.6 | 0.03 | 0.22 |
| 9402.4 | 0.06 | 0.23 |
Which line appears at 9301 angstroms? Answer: [O III] 5007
